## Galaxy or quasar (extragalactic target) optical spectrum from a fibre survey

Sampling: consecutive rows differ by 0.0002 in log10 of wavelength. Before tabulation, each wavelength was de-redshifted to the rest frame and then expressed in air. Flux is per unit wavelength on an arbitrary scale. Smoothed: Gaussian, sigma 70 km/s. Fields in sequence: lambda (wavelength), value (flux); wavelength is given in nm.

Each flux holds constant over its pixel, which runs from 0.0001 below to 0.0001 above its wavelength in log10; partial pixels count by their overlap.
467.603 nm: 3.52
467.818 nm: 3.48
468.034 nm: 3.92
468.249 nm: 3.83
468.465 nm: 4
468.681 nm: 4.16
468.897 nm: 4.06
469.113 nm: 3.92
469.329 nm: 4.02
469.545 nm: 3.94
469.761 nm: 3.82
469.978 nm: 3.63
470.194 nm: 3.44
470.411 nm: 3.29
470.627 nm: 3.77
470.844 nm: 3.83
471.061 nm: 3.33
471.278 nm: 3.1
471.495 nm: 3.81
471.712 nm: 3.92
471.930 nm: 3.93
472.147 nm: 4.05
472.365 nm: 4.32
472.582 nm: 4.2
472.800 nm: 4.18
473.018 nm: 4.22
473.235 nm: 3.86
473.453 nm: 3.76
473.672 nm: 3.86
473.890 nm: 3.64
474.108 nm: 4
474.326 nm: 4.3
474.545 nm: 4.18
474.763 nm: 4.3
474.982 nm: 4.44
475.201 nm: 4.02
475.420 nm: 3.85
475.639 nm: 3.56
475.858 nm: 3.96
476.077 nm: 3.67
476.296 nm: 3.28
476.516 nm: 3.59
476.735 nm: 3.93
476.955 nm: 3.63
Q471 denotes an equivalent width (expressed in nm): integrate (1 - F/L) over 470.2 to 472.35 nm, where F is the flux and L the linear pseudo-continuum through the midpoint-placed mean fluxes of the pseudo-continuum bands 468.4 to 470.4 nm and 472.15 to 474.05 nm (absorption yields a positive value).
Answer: 0.13 nm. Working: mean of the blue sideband 3.86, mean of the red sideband 4.01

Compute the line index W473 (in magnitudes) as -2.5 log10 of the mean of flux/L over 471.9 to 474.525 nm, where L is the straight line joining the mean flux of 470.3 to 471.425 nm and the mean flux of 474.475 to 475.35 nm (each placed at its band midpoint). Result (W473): -0.04 mag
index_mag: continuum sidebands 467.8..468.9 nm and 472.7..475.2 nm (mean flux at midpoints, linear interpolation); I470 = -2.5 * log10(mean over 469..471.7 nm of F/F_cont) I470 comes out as 0.09 mag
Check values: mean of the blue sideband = 3.93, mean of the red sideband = 4.07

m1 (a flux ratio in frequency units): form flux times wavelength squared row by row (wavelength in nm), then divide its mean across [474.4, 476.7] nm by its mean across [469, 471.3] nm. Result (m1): 1.09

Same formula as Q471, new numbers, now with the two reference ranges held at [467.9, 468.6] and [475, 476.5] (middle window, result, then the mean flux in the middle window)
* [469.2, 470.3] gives 0.030 nm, 3.77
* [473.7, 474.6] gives -0.051 nm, 4.01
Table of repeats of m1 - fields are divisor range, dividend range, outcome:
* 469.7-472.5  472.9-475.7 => 1.09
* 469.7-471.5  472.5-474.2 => 1.13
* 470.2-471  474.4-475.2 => 1.21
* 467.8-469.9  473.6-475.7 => 1.05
